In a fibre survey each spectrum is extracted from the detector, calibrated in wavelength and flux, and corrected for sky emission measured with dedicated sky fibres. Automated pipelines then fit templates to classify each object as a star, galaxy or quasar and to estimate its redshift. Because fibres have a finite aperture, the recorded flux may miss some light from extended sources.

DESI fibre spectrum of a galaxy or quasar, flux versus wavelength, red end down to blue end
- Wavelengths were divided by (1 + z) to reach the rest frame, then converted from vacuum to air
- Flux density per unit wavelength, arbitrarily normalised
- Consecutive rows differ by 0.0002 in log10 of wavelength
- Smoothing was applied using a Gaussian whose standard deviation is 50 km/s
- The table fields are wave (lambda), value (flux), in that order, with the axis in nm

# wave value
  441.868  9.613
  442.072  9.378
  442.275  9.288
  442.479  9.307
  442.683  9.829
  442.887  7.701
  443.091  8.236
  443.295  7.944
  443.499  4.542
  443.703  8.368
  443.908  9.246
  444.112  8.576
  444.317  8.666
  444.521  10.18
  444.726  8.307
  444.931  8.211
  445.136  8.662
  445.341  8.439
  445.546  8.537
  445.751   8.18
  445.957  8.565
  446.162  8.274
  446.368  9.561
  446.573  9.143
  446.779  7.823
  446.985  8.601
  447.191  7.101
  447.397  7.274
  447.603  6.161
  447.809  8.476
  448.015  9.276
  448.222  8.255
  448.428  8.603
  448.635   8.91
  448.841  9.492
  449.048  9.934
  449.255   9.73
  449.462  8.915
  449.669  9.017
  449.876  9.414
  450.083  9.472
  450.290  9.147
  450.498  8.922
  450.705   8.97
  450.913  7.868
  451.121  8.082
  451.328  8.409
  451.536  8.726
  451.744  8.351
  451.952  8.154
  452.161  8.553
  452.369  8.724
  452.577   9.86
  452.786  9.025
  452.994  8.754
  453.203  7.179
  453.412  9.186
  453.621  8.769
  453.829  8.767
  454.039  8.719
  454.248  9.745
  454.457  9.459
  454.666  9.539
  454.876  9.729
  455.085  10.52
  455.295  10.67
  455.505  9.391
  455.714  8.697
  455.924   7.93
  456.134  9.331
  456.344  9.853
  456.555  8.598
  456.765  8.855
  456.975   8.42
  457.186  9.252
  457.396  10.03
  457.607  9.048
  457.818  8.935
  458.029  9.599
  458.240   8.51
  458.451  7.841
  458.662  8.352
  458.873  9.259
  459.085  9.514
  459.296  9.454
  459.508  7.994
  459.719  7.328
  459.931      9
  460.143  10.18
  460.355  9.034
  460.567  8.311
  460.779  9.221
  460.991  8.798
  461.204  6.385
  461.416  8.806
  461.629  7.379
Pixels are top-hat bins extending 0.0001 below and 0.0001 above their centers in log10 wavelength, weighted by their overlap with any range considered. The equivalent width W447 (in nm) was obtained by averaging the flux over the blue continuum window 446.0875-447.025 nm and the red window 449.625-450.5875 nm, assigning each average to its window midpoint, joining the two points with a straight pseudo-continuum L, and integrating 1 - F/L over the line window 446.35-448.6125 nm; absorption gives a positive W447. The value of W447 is 0.17 nm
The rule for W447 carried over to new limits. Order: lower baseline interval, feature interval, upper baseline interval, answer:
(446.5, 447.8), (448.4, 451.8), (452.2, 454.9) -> -0.27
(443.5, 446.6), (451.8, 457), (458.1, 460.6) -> -0.22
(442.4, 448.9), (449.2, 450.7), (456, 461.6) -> -0.12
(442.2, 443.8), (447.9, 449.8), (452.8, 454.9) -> -0.12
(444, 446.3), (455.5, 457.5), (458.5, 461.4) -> -0.08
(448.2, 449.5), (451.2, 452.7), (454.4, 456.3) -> 0.11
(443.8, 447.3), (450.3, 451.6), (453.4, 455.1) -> 0.07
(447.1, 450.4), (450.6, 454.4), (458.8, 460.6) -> 0.05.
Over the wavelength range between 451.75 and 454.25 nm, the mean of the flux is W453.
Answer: 8.73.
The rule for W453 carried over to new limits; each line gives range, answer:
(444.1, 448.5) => 8.4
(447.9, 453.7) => 8.84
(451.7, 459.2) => 9.04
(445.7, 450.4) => 8.67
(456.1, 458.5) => 9.04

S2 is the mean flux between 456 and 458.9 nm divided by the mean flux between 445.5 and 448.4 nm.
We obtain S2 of 1.1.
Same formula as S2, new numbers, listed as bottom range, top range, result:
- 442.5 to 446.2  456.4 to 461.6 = 1.05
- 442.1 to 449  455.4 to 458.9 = 1.06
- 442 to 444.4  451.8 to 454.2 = 1.04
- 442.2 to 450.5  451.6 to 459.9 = 1.04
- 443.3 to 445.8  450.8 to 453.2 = 1.03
